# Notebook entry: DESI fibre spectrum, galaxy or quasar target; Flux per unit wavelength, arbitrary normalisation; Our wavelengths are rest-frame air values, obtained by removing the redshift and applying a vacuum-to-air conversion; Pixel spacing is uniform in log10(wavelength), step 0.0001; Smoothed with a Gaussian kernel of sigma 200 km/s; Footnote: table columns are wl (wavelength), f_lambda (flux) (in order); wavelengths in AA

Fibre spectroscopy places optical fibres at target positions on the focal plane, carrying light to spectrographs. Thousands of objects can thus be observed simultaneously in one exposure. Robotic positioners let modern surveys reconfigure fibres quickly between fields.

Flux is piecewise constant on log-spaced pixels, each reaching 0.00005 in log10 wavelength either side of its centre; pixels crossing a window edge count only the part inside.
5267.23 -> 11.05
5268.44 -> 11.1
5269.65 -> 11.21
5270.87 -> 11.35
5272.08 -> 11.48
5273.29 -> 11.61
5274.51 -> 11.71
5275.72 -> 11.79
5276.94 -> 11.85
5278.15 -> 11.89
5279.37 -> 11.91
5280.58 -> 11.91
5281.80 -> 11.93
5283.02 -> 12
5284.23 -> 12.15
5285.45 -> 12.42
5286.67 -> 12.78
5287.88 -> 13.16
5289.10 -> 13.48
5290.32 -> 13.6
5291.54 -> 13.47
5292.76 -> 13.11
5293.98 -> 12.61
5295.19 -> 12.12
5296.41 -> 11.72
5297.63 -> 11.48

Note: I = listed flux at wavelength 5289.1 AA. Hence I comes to 13.48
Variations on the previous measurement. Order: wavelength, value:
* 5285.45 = 12.42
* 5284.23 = 12.15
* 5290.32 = 13.6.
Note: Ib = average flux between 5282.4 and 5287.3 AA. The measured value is 12.4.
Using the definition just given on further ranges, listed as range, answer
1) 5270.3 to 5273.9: 11.5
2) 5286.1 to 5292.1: 13.3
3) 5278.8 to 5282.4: 11.9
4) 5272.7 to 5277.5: 11.7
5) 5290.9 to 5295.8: 12.8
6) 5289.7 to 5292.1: 13.5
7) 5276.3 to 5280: 11.9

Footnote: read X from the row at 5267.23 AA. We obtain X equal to 11.05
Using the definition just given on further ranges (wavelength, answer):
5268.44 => 11.1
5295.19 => 12.12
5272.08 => 11.48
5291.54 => 13.47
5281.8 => 11.93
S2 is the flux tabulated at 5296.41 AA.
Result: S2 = 11.72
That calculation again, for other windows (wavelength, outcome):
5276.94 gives 11.85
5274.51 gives 11.71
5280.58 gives 11.91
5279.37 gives 11.91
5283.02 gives 12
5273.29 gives 11.61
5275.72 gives 11.79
